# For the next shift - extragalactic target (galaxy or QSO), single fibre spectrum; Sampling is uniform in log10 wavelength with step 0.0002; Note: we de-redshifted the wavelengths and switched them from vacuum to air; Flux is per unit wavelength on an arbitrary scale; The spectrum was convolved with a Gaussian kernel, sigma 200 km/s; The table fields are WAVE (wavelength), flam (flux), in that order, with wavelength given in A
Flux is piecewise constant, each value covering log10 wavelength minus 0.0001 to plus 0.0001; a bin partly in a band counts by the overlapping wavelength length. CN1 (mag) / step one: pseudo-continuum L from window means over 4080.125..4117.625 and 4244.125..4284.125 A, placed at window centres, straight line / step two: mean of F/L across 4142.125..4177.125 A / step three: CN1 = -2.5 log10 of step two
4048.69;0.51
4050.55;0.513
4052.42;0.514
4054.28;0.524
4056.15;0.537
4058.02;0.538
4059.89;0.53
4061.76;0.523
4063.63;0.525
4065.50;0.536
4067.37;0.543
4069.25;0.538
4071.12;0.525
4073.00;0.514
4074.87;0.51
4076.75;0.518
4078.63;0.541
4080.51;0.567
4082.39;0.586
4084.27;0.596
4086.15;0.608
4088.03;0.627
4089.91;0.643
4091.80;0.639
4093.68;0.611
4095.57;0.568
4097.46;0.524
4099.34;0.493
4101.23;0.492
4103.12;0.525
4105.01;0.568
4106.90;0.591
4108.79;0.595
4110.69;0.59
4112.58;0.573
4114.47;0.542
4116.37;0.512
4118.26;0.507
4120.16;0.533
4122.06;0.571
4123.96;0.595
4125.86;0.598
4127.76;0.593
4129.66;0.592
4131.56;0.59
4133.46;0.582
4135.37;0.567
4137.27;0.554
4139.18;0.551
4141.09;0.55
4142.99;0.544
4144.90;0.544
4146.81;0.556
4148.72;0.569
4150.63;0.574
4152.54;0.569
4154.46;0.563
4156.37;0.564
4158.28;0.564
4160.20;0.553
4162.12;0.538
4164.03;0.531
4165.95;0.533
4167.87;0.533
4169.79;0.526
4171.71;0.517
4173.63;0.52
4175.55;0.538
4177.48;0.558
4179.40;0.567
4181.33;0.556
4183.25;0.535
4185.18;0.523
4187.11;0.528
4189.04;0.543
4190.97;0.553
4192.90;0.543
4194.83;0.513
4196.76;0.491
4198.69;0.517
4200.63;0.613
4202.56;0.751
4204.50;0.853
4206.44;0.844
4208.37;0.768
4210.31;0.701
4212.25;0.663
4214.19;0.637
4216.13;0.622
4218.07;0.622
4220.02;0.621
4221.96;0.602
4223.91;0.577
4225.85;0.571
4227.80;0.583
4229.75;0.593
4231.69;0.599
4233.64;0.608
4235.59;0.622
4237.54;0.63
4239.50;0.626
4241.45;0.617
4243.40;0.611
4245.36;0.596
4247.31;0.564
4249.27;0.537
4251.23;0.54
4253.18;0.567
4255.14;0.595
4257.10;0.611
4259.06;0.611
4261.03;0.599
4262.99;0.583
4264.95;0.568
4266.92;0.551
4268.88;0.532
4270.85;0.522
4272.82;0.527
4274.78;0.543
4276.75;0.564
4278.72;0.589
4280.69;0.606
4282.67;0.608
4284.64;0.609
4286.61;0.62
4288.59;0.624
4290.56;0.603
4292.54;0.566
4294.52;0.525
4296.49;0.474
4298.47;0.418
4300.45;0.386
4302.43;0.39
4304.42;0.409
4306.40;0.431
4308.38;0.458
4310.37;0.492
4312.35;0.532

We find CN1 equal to 0.05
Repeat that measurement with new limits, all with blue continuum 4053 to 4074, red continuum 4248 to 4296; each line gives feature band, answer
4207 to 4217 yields -0.22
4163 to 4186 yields 0.03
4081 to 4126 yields -0.06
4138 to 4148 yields -0.01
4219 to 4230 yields -0.05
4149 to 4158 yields -0.04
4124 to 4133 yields -0.09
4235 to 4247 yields -0.09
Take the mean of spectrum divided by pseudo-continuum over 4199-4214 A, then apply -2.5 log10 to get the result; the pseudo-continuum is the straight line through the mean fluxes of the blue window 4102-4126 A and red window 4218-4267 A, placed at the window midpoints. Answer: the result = -0.24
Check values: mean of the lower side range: 0.56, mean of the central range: 0.726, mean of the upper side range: 0.593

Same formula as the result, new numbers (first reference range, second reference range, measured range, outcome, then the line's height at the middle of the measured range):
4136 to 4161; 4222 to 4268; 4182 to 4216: -0.08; 0.575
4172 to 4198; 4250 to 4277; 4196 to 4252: -0.14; 0.55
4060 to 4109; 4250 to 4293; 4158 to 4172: 0.06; 0.566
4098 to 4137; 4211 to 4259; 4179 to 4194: 0.08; 0.584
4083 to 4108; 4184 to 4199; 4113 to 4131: 0.00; 0.563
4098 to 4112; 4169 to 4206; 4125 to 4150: -0.02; 0.558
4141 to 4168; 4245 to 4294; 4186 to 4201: 0.05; 0.561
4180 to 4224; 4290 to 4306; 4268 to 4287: -0.15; 0.498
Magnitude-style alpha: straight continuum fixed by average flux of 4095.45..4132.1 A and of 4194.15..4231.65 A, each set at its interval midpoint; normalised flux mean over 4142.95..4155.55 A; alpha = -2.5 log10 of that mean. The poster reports 0.05 mag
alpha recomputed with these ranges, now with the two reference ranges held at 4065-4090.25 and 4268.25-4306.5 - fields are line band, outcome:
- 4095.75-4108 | 0.04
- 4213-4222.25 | -0.16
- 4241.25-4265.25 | -0.10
